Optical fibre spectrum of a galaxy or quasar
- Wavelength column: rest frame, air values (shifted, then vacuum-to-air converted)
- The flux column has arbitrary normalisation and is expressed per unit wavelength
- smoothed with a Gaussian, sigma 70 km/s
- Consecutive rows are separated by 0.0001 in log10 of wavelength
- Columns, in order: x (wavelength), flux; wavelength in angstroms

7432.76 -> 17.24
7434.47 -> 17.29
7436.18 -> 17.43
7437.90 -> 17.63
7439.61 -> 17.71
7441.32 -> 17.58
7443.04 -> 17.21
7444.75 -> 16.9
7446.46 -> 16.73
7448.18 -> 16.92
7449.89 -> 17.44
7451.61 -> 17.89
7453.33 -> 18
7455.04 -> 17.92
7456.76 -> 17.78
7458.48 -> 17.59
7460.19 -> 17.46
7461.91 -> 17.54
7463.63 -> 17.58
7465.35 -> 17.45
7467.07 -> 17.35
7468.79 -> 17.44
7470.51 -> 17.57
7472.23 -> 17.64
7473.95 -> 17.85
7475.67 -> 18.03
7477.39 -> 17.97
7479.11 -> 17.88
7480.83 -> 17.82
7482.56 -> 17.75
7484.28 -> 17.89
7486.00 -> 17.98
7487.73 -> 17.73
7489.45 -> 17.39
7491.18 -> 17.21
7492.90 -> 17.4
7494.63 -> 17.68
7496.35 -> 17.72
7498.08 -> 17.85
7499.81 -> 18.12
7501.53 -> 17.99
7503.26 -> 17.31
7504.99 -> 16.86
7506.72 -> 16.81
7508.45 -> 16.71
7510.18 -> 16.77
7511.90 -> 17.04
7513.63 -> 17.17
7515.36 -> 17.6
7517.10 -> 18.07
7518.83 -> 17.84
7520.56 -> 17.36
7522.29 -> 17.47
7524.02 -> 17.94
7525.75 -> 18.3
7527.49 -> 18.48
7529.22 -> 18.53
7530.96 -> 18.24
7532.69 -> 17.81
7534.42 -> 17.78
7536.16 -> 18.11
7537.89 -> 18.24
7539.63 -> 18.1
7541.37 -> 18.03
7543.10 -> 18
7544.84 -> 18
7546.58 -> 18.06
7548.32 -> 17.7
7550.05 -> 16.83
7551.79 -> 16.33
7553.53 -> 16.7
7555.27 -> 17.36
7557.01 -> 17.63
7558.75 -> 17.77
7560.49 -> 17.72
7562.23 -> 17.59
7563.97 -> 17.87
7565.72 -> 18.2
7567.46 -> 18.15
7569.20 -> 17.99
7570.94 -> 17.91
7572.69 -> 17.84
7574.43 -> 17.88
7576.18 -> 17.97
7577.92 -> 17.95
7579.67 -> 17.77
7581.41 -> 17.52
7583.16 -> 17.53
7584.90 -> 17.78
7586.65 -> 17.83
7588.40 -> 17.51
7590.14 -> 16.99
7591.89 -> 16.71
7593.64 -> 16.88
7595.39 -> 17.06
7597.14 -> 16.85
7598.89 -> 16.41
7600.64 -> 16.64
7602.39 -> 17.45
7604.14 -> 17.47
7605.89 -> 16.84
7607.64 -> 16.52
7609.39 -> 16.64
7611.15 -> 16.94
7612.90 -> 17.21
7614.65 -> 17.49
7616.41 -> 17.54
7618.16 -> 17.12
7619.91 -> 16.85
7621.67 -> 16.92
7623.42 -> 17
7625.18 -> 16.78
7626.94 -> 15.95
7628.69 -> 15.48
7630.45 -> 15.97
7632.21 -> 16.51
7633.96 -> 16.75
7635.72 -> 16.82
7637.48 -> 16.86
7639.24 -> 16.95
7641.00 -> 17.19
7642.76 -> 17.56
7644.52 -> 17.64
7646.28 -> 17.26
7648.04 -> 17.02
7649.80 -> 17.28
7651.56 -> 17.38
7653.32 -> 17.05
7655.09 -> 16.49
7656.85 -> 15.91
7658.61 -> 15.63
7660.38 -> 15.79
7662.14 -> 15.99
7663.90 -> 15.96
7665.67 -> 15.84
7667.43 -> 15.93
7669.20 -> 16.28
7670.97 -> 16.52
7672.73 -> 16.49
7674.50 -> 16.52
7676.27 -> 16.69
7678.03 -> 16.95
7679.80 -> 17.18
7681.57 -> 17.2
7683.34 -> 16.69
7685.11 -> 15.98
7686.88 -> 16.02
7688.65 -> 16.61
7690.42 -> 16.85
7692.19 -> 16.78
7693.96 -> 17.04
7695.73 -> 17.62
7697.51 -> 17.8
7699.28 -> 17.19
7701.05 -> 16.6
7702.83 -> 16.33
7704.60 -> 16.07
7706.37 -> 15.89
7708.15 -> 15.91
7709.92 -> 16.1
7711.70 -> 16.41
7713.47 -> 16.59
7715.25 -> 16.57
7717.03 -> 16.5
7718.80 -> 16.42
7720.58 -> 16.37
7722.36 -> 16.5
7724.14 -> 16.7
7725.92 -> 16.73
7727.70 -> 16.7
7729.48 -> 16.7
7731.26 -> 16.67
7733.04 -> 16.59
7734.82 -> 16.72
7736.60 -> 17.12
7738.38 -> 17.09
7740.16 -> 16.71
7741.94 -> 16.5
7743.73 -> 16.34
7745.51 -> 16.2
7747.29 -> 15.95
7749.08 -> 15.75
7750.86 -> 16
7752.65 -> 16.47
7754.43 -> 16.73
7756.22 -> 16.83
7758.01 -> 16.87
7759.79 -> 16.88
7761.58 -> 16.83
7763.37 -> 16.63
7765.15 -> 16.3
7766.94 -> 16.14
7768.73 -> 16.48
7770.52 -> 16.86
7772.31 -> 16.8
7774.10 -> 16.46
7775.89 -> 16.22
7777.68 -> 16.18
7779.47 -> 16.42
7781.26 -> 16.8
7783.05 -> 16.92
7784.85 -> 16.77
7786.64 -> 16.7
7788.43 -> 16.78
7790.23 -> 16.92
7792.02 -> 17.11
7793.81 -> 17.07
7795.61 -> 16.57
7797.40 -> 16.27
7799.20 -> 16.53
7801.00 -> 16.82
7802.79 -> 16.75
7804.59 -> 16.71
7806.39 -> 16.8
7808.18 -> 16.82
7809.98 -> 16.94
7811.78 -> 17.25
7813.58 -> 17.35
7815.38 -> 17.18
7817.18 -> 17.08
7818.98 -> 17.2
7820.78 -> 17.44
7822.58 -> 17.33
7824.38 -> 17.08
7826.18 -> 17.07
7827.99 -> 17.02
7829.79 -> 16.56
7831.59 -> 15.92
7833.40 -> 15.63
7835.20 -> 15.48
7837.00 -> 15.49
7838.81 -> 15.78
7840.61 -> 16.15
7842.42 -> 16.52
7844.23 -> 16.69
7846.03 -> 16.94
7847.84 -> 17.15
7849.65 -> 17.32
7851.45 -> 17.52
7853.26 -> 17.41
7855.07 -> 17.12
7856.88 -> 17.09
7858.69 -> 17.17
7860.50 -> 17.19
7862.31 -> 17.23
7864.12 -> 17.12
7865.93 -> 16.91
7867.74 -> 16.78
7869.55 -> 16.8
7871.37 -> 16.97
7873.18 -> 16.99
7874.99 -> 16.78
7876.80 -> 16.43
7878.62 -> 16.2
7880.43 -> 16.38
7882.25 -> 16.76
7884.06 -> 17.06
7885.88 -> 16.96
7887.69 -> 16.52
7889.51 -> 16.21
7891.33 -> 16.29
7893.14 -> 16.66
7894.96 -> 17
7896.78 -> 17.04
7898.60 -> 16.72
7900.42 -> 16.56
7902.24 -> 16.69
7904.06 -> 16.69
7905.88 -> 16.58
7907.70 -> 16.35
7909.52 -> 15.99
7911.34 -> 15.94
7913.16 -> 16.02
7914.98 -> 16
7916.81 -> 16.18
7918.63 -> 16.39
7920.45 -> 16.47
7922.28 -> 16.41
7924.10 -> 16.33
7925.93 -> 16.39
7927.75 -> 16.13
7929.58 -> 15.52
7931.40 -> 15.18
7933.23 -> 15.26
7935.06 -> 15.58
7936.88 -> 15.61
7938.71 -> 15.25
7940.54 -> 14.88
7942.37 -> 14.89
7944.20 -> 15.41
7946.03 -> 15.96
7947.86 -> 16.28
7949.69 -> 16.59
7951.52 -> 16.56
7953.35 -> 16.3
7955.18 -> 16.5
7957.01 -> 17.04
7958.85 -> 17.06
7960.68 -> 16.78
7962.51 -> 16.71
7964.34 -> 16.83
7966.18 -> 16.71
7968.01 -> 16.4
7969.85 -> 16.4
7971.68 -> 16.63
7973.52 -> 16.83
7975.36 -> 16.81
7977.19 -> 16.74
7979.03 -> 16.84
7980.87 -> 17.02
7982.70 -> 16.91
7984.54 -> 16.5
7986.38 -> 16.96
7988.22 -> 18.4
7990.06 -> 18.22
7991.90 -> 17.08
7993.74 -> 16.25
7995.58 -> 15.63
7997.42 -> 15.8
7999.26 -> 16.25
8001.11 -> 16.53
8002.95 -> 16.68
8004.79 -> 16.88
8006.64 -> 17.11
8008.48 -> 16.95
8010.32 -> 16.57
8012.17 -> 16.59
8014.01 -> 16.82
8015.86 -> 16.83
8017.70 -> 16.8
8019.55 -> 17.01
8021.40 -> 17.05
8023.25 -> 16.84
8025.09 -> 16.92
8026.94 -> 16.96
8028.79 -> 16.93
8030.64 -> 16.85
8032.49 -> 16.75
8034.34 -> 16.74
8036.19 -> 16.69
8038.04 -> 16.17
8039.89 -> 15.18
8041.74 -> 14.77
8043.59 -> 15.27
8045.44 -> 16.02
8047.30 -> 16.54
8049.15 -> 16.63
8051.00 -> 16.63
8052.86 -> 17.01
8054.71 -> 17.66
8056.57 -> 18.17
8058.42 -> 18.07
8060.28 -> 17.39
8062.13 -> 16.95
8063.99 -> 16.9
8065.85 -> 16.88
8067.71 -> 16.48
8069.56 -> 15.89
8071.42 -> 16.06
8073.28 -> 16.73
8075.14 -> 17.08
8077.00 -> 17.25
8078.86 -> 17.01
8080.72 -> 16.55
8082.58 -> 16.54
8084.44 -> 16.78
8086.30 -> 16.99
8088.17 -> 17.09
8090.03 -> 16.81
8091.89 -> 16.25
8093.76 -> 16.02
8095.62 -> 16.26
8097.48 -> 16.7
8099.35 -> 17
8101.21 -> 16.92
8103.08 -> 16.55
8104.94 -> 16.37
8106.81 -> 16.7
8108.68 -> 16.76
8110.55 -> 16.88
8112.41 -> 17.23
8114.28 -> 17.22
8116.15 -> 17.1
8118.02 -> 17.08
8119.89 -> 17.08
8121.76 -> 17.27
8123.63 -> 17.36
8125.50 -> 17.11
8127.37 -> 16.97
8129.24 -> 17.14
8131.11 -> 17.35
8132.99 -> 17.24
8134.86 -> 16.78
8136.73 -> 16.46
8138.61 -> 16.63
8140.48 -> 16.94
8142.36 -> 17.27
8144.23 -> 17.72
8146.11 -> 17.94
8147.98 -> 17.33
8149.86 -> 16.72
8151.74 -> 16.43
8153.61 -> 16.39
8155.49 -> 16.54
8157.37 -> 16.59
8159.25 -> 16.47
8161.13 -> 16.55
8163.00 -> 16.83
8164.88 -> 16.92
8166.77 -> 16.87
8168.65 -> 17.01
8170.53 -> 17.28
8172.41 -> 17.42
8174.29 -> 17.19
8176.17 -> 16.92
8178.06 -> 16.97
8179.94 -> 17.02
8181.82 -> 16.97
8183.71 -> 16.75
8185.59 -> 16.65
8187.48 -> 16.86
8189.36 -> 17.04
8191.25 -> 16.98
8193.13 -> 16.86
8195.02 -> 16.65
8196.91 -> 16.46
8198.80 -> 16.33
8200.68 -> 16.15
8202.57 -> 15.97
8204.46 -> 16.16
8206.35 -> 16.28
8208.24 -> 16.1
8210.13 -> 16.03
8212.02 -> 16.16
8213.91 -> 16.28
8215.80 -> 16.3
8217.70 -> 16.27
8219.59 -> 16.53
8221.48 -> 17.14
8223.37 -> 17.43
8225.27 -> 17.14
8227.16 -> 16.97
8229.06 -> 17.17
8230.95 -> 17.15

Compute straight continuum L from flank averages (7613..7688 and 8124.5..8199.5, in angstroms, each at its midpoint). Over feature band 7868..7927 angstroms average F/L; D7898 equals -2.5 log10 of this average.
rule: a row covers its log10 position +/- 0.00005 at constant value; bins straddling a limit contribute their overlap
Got 0.02 mag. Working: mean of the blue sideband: 16.7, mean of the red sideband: 16.9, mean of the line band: 16.5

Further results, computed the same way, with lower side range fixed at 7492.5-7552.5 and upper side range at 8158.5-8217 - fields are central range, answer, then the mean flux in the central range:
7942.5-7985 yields 0.028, 16.6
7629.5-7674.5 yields 0.056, 16.6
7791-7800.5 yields 0.034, 16.7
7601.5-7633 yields 0.045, 16.8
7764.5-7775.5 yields 0.052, 16.5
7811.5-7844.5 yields 0.037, 16.6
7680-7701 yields 0.033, 16.9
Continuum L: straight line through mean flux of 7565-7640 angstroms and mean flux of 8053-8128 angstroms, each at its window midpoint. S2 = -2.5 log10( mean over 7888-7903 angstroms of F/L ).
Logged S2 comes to 0.02 mag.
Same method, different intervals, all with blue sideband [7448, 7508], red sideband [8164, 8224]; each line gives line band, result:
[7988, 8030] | 0.01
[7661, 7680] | 0.06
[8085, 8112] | 0.01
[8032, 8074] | 0.02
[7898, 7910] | 0.03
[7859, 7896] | 0.02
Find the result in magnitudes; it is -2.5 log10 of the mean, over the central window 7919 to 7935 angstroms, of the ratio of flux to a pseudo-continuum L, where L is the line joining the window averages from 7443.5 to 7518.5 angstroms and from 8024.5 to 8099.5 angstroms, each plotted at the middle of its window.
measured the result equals 0.06 mag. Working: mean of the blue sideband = 17.5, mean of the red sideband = 16.7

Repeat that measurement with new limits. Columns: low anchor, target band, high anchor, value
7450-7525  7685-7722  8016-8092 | 0.04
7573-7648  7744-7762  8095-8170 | 0.04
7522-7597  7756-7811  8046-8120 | 0.04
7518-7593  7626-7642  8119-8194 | 0.07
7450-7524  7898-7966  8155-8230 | 0.06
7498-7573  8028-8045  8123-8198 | 0.06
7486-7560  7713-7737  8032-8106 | 0.04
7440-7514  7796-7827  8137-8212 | 0.01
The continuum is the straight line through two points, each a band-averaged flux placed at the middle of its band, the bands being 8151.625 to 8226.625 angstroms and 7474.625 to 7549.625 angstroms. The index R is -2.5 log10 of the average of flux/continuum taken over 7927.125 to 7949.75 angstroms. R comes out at 0.10 mag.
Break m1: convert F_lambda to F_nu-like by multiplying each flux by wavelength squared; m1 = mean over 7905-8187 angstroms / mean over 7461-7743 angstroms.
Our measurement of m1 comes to 1.09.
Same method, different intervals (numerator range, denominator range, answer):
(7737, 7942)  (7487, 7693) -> 1.03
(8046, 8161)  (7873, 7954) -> 1.09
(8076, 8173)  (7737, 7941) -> 1.10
